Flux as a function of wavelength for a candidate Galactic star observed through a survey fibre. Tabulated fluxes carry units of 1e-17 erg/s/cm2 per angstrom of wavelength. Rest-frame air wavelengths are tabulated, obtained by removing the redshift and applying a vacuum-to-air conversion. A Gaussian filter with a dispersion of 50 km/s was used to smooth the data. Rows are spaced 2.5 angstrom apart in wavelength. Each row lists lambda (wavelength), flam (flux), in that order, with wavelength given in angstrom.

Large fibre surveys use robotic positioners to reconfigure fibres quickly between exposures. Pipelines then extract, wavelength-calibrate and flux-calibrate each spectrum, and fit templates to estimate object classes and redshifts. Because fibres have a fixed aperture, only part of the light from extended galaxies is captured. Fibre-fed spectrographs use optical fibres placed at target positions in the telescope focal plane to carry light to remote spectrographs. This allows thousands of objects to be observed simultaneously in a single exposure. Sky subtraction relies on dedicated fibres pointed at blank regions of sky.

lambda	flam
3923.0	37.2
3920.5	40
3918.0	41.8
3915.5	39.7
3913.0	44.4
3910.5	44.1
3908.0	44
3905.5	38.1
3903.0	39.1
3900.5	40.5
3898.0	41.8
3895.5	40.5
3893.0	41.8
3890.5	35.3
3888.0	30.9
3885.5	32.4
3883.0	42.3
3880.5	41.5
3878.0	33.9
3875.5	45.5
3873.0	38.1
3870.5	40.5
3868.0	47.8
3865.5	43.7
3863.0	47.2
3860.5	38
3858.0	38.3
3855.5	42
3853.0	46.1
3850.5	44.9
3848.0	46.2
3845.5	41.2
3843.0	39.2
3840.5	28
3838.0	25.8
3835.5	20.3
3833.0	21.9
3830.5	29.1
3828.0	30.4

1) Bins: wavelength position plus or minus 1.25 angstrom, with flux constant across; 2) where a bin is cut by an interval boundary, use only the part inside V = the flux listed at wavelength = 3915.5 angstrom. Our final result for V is 39.7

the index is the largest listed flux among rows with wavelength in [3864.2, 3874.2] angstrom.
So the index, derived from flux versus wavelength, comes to 47.8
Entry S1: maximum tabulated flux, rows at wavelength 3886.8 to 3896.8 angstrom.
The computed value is 41.8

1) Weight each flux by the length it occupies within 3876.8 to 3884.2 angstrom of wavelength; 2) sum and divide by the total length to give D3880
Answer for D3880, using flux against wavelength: 39.2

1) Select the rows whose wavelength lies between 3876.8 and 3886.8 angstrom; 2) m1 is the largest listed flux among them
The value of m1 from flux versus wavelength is 42.3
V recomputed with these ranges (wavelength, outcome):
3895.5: 40.5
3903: 39.1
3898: 41.8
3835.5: 20.3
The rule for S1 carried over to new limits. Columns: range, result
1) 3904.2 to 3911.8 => 44.1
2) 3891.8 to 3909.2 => 44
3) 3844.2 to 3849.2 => 46.2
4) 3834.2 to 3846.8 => 41.2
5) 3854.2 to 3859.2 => 42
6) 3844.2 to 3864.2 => 47.2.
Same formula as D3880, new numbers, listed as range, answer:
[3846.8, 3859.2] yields 43.5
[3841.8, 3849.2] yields 42.2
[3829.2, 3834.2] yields 25.6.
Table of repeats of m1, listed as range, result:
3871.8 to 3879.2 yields 45.5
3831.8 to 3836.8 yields 21.9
